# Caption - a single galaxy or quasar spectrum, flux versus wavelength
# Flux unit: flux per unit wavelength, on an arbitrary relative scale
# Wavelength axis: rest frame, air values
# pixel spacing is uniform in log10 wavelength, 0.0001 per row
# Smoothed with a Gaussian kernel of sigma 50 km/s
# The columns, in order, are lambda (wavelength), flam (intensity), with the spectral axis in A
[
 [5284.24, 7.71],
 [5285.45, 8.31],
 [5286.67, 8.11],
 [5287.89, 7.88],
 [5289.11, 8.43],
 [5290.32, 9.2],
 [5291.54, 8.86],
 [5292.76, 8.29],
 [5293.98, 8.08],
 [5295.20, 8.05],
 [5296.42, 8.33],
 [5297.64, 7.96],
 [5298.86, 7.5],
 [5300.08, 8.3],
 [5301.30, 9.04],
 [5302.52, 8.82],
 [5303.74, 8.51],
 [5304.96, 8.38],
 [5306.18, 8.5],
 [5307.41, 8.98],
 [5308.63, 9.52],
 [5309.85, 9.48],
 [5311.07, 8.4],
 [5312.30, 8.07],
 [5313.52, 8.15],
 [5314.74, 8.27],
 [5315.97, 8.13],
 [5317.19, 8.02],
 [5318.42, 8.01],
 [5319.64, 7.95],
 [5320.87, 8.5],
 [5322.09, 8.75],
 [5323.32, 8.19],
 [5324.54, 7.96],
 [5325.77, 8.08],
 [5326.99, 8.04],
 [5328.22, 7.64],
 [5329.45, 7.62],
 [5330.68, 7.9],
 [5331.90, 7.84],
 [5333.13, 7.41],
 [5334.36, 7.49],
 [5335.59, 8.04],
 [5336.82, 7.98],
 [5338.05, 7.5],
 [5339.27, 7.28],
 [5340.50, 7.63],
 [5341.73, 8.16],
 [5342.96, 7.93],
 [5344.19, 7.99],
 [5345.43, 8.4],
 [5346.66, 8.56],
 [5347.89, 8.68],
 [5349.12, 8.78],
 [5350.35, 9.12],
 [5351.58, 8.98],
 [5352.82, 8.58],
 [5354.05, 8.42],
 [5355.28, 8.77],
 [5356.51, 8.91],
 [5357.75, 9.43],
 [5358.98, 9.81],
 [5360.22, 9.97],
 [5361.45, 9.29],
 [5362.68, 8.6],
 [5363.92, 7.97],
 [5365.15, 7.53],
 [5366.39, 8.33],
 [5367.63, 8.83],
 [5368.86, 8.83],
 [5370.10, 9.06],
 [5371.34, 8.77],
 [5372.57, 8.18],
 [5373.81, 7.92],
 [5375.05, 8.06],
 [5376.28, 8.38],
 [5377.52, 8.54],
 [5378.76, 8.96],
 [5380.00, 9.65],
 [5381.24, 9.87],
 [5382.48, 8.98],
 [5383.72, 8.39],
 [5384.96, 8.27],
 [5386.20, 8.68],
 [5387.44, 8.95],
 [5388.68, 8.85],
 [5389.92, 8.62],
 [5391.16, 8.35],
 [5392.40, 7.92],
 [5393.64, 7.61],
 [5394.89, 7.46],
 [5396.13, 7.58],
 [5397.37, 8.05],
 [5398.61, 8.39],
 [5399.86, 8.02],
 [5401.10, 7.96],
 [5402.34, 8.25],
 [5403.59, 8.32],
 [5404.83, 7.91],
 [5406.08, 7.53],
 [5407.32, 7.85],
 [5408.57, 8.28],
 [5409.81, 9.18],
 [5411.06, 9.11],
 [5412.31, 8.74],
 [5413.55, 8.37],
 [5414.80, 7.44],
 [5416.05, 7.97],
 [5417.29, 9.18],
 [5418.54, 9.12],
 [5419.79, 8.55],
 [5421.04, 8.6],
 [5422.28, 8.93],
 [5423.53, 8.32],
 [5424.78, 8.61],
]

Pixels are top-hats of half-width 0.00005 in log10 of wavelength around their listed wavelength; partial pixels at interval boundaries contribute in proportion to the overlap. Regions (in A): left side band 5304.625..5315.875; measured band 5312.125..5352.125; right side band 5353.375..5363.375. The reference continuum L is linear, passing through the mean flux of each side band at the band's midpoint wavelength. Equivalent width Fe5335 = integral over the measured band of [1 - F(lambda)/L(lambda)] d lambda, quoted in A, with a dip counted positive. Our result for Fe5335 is 3.5 A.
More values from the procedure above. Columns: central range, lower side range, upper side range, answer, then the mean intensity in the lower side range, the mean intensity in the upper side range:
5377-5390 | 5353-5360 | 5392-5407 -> -0.9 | 9.09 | 7.92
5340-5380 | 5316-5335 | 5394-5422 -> -2.6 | 7.97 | 8.27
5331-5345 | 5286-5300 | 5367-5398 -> 1.0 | 8.24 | 8.51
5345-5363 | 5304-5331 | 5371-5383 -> -0.8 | 8.3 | 8.73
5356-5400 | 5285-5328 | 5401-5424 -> -1.0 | 8.37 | 8.41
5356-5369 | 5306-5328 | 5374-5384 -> -0.2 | 8.37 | 8.83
